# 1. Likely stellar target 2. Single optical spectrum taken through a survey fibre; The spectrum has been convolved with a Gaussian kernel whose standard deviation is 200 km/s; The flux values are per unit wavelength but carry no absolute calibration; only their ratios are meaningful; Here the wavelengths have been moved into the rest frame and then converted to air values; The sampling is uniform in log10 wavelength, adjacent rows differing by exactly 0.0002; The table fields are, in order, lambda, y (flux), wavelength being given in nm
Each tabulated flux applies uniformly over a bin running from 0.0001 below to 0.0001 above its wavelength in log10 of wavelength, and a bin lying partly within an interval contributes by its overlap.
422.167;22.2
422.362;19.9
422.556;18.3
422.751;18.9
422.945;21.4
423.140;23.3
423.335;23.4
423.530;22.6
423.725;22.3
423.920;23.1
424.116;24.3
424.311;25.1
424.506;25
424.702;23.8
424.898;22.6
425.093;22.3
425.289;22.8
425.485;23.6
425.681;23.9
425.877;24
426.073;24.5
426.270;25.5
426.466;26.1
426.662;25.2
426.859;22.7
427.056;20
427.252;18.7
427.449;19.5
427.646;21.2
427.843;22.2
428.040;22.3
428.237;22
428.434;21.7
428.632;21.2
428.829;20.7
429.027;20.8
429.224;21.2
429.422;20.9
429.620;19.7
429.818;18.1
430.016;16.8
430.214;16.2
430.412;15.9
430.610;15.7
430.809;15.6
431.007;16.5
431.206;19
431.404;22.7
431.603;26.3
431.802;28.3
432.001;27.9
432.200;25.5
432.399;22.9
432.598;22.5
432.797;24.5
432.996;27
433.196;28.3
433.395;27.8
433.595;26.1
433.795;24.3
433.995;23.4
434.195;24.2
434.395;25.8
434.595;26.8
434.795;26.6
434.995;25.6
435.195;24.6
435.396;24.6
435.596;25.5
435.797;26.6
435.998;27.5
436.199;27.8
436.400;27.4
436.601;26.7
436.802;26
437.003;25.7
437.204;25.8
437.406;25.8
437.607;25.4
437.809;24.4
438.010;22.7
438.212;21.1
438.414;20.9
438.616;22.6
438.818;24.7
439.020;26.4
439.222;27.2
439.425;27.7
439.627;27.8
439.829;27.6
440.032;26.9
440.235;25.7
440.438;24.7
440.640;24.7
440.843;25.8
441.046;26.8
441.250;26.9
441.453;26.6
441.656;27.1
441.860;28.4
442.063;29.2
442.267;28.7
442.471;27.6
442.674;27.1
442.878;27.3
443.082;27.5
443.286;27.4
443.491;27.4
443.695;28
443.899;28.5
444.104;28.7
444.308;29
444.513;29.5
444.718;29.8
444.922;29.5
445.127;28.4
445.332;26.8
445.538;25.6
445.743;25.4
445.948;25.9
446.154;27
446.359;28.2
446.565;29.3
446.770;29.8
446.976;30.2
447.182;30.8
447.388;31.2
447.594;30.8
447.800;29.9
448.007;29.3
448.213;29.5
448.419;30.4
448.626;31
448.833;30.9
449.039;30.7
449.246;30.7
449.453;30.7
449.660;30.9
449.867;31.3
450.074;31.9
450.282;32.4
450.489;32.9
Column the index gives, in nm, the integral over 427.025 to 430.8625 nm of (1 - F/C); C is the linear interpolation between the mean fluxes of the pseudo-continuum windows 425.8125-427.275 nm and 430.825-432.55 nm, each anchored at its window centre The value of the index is 0.63 nm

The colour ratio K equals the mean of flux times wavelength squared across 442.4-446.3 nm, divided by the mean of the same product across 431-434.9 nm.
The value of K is 1.17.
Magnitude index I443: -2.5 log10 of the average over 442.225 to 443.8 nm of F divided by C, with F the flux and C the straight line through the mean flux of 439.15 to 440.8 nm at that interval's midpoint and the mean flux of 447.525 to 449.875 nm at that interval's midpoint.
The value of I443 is 0.01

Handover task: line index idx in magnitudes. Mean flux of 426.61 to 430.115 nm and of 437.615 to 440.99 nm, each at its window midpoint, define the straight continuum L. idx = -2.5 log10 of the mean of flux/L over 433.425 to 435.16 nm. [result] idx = -0.103 mag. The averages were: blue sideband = 20.8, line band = 25.4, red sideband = 25.1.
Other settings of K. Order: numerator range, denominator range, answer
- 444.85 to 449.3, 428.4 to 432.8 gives 1.51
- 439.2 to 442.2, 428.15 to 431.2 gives 1.50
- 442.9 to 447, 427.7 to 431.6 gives 1.53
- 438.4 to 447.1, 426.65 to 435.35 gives 1.29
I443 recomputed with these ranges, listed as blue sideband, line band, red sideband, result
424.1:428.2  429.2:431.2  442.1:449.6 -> 0.35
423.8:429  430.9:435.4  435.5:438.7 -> -0.02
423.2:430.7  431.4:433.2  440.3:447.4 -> -0.08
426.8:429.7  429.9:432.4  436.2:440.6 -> 0.09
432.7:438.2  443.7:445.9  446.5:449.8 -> 0.04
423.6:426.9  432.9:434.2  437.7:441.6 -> -0.05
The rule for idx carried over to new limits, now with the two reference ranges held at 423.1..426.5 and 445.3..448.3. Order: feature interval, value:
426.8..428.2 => 0.16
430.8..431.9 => 0.16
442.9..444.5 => 0.00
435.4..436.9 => -0.01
